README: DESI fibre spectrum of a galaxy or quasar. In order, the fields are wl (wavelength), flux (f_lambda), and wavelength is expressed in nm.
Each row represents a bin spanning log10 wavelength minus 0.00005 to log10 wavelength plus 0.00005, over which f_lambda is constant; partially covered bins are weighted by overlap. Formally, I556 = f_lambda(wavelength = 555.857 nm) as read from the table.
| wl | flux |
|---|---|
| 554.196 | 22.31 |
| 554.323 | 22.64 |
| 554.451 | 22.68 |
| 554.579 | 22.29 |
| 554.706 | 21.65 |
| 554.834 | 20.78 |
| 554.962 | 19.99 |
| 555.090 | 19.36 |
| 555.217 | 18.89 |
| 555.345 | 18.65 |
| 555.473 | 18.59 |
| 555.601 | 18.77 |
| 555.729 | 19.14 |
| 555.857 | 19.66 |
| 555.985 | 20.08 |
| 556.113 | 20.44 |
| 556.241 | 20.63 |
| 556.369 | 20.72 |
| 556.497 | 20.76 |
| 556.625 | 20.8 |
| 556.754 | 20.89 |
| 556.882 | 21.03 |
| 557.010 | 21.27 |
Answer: 19.66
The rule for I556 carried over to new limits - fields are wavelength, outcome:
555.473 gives 18.59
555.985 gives 20.08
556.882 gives 21.03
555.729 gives 19.14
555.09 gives 19.36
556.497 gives 20.76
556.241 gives 20.63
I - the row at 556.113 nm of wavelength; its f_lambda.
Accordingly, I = 20.44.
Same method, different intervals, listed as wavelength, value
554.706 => 21.65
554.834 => 20.78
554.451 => 22.68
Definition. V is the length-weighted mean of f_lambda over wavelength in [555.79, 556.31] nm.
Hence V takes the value 20.2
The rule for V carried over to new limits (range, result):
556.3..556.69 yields 20.7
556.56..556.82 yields 20.8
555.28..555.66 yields 18.7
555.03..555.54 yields 18.9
